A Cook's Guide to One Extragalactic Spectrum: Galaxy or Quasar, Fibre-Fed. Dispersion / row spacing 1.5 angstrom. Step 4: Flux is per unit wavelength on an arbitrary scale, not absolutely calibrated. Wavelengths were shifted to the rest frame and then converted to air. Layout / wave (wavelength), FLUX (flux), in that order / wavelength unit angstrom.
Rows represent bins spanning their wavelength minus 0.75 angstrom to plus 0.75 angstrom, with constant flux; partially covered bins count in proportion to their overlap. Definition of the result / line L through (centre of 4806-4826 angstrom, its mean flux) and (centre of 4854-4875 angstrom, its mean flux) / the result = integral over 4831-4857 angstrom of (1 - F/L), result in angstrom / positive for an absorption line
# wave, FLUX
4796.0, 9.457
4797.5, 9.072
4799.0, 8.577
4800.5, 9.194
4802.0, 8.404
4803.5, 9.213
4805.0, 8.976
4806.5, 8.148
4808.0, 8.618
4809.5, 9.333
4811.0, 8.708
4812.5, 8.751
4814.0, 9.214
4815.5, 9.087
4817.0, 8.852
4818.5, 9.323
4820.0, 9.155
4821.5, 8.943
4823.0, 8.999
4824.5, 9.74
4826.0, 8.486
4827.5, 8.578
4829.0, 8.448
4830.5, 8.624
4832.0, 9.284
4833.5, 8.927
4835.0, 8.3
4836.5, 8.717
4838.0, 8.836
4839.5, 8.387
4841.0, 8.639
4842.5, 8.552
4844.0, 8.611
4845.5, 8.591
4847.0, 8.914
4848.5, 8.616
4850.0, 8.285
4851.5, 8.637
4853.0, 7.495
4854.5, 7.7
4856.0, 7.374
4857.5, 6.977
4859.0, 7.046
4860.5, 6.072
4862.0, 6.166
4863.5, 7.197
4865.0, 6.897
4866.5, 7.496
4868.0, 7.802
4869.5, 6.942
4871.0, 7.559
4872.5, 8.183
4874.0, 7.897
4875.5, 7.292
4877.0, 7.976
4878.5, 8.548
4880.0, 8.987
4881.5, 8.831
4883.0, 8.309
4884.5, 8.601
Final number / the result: -1.6 angstrom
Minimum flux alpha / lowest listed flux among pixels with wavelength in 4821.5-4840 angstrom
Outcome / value 8.3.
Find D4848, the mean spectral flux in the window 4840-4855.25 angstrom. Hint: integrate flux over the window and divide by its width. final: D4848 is 8.4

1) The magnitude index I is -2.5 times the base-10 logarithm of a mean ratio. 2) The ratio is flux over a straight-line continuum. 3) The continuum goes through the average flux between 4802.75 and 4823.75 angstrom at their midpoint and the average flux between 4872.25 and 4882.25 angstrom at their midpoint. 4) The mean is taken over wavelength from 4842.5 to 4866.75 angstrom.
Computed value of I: 0.11 mag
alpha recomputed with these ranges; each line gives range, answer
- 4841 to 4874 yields 6.072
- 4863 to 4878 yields 6.897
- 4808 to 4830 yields 8.448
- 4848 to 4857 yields 7.374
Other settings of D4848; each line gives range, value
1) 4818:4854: 8.7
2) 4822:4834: 8.89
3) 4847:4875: 7.5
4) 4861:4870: 7.06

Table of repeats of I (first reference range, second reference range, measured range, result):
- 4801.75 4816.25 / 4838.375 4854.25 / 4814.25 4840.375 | -0.03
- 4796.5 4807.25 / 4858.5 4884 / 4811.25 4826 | -0.07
